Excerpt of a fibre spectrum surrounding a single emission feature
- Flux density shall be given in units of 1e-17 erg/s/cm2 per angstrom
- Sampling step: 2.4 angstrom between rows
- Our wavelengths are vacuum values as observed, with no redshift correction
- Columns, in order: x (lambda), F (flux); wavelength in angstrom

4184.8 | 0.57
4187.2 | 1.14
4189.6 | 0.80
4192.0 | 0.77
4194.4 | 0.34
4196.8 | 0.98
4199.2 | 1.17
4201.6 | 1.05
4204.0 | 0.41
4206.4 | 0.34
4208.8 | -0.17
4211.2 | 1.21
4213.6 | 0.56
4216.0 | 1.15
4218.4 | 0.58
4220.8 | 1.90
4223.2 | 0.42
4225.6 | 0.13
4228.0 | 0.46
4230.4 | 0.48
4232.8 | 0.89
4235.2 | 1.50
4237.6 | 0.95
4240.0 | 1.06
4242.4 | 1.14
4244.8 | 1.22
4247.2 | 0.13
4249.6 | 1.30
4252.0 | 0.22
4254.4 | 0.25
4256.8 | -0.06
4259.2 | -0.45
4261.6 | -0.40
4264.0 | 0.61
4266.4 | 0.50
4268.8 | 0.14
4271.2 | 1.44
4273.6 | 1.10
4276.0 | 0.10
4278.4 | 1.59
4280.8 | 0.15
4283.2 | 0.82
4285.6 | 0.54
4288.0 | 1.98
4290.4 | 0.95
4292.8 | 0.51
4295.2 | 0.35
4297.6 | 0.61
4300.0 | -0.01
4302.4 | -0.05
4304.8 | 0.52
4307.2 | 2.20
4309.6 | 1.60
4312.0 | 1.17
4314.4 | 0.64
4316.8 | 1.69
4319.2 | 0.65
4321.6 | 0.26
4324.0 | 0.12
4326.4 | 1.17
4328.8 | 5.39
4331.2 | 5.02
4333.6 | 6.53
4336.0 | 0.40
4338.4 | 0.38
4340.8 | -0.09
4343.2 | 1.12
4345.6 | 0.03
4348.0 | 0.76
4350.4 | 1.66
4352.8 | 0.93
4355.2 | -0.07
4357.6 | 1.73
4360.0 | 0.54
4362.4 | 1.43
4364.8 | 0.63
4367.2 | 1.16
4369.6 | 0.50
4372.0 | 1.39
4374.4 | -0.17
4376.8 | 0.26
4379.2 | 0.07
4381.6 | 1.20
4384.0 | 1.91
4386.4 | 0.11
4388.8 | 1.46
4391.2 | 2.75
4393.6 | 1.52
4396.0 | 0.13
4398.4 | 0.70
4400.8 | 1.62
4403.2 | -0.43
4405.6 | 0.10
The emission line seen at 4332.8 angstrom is [O II] 3727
